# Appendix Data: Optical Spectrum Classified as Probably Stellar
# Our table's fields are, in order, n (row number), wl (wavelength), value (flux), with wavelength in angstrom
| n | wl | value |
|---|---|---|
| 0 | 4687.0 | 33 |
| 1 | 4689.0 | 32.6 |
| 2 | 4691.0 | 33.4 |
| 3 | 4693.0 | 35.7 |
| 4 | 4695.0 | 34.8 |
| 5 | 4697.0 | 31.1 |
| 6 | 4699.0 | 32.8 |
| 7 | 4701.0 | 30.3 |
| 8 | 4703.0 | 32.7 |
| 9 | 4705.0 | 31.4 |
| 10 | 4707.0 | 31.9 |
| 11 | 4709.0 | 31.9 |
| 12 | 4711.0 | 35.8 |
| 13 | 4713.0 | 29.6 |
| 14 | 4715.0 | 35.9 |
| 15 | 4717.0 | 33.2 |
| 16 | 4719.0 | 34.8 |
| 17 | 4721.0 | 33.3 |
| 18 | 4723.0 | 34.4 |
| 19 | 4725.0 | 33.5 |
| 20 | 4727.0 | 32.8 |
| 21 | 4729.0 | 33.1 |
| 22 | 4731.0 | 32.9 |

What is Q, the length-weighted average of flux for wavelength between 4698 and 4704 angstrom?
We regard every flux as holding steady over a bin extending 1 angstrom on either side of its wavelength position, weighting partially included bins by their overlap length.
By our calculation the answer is 31.9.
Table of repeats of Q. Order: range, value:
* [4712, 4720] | 33.4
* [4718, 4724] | 34.2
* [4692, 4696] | 35.2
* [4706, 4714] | 32.3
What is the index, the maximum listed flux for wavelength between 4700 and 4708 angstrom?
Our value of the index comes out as 32.7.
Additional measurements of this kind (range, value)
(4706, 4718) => 35.9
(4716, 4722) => 34.8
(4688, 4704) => 35.7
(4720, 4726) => 34.4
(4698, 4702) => 32.8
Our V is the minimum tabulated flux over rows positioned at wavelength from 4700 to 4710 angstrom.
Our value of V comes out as 30.3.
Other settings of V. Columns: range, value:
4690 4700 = 31.1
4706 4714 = 29.6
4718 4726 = 33.3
